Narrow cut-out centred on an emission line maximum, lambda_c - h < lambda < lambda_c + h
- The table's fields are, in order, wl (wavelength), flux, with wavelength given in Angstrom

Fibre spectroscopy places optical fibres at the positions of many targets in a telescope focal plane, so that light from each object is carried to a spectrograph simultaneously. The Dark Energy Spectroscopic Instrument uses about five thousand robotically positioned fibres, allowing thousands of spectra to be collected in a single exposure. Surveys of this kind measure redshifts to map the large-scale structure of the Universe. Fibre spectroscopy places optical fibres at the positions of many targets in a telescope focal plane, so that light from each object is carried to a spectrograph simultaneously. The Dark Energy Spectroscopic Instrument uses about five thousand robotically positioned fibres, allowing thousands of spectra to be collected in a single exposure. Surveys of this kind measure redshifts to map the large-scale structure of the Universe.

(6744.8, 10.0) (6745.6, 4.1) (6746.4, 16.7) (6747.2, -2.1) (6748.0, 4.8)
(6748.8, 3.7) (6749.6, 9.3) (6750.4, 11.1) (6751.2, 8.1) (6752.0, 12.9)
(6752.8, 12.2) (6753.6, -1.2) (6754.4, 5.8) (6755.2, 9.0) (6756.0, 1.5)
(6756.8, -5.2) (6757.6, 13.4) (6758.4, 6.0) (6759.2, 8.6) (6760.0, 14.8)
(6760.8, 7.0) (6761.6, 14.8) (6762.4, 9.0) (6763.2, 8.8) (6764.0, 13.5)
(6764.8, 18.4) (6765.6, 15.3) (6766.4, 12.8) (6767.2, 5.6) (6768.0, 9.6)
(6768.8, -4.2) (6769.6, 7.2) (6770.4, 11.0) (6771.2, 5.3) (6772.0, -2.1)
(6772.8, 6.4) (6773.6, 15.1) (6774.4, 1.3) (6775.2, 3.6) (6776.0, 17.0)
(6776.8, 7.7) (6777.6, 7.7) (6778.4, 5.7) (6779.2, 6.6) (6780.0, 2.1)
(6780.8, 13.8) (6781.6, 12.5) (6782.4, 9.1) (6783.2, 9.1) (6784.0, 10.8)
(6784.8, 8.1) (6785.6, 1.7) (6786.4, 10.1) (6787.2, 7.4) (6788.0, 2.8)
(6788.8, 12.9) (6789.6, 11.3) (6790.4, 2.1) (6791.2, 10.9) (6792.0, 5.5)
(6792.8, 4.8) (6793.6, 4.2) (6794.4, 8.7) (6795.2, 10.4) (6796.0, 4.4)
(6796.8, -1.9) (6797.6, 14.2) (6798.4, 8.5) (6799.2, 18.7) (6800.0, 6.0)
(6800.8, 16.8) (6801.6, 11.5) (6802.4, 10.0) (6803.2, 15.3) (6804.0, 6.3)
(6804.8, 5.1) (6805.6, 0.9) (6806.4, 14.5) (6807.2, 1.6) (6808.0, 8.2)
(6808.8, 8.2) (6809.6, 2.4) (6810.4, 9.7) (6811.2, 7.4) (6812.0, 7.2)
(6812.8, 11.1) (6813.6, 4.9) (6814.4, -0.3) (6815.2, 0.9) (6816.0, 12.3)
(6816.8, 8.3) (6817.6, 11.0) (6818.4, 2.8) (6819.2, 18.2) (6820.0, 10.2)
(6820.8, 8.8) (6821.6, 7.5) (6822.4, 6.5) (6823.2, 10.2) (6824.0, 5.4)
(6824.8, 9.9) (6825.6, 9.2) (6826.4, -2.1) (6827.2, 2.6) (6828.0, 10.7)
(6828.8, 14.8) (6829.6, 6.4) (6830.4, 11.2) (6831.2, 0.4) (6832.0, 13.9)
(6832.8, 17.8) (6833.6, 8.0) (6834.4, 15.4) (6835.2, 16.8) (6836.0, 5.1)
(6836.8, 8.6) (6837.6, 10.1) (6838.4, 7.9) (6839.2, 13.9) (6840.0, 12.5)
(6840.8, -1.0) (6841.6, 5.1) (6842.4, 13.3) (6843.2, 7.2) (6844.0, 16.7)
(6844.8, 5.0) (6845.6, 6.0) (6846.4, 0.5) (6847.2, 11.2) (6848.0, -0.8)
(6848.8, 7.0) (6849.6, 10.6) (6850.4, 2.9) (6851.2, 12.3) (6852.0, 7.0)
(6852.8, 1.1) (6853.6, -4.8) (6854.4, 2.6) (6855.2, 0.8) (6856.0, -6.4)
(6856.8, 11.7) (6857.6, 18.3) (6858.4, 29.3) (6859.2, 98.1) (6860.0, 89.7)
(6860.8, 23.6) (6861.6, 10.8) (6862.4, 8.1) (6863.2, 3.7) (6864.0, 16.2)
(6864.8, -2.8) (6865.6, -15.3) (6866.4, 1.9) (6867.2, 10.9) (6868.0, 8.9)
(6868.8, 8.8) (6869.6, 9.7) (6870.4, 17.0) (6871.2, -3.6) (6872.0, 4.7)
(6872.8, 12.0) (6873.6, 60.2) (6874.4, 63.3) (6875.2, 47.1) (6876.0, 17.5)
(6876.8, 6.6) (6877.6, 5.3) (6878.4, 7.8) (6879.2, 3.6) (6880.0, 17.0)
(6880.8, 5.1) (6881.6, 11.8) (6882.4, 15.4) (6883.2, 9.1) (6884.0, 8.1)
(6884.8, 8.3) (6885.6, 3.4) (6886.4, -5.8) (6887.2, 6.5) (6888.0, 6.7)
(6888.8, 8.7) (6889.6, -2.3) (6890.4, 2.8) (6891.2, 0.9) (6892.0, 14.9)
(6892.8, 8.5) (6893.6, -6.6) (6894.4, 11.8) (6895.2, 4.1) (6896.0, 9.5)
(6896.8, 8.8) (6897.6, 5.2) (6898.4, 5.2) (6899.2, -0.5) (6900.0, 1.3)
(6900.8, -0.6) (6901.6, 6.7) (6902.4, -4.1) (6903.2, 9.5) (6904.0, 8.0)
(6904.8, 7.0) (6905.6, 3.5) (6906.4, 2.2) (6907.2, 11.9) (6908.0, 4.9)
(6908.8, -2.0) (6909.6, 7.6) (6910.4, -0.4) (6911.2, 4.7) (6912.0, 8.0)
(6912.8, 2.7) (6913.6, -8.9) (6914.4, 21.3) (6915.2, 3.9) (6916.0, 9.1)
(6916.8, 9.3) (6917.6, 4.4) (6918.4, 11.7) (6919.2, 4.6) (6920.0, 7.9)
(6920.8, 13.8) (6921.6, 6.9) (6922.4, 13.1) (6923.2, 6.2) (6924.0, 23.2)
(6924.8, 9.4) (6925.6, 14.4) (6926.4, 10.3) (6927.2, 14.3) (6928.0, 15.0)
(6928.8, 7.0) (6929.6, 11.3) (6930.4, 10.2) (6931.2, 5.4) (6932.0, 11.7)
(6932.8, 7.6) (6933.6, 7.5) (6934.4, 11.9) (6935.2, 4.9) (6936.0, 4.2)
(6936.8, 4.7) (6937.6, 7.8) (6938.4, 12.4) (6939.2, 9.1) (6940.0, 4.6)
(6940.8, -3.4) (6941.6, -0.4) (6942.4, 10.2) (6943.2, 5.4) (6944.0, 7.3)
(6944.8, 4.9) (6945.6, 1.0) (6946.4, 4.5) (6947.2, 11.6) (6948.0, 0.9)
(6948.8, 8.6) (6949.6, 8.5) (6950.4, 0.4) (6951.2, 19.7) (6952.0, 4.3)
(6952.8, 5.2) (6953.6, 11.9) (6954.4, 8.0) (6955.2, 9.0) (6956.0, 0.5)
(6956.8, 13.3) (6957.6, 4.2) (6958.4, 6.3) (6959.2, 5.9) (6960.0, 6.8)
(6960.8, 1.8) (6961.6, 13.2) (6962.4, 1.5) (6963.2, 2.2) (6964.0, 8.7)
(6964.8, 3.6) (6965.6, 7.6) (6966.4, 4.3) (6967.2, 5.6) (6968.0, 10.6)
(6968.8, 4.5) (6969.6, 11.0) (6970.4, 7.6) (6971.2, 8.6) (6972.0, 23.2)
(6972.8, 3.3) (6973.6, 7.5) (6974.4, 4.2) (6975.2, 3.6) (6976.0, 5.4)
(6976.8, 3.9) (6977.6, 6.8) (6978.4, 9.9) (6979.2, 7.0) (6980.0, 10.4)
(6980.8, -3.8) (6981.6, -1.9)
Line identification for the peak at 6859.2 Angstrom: [S II] 6716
